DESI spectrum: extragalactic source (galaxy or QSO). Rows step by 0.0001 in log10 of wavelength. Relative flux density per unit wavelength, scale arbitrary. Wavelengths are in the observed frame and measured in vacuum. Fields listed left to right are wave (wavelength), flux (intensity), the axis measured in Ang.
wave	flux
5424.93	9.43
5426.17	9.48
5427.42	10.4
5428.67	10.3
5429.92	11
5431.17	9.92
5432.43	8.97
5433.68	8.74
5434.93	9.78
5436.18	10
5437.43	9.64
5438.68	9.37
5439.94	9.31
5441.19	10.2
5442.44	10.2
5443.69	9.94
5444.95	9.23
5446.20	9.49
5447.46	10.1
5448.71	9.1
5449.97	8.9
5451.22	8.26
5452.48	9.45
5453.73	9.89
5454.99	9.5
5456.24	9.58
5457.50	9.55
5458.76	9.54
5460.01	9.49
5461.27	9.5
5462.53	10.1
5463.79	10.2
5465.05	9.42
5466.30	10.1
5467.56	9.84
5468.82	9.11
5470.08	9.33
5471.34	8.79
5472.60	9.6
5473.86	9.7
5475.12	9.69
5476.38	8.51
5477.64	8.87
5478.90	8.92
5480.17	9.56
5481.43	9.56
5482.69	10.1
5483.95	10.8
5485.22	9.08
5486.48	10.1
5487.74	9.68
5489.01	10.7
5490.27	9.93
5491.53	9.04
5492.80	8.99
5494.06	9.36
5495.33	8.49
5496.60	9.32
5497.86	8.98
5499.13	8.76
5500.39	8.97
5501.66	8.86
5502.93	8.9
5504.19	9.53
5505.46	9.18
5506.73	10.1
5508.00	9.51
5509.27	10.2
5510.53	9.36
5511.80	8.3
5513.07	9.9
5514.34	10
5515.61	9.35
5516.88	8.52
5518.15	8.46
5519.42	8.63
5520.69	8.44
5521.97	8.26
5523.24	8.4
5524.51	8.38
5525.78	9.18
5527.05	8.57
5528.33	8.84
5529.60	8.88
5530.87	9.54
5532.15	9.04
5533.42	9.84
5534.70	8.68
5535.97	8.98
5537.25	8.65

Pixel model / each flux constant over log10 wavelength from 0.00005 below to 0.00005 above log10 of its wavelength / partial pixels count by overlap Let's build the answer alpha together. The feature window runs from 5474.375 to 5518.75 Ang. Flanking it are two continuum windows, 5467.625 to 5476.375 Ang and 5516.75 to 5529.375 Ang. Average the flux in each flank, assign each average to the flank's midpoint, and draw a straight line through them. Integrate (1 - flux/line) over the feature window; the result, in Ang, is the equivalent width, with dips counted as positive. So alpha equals -1.9 Ang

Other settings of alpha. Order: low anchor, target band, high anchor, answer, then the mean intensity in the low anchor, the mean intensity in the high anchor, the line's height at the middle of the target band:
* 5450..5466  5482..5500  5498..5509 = -0.4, 9.53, 9.24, 9.32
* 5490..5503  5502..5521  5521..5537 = -0.6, 9.03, 8.86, 8.96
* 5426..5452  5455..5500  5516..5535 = -1.1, 9.63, 8.78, 9.25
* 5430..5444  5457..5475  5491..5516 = -0.2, 9.69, 9.25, 9.5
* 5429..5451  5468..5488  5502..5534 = -0.2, 9.62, 9.09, 9.36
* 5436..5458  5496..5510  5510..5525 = -0.5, 9.53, 8.83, 8.97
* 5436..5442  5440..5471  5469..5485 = 0.0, 9.7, 9.43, 9.58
